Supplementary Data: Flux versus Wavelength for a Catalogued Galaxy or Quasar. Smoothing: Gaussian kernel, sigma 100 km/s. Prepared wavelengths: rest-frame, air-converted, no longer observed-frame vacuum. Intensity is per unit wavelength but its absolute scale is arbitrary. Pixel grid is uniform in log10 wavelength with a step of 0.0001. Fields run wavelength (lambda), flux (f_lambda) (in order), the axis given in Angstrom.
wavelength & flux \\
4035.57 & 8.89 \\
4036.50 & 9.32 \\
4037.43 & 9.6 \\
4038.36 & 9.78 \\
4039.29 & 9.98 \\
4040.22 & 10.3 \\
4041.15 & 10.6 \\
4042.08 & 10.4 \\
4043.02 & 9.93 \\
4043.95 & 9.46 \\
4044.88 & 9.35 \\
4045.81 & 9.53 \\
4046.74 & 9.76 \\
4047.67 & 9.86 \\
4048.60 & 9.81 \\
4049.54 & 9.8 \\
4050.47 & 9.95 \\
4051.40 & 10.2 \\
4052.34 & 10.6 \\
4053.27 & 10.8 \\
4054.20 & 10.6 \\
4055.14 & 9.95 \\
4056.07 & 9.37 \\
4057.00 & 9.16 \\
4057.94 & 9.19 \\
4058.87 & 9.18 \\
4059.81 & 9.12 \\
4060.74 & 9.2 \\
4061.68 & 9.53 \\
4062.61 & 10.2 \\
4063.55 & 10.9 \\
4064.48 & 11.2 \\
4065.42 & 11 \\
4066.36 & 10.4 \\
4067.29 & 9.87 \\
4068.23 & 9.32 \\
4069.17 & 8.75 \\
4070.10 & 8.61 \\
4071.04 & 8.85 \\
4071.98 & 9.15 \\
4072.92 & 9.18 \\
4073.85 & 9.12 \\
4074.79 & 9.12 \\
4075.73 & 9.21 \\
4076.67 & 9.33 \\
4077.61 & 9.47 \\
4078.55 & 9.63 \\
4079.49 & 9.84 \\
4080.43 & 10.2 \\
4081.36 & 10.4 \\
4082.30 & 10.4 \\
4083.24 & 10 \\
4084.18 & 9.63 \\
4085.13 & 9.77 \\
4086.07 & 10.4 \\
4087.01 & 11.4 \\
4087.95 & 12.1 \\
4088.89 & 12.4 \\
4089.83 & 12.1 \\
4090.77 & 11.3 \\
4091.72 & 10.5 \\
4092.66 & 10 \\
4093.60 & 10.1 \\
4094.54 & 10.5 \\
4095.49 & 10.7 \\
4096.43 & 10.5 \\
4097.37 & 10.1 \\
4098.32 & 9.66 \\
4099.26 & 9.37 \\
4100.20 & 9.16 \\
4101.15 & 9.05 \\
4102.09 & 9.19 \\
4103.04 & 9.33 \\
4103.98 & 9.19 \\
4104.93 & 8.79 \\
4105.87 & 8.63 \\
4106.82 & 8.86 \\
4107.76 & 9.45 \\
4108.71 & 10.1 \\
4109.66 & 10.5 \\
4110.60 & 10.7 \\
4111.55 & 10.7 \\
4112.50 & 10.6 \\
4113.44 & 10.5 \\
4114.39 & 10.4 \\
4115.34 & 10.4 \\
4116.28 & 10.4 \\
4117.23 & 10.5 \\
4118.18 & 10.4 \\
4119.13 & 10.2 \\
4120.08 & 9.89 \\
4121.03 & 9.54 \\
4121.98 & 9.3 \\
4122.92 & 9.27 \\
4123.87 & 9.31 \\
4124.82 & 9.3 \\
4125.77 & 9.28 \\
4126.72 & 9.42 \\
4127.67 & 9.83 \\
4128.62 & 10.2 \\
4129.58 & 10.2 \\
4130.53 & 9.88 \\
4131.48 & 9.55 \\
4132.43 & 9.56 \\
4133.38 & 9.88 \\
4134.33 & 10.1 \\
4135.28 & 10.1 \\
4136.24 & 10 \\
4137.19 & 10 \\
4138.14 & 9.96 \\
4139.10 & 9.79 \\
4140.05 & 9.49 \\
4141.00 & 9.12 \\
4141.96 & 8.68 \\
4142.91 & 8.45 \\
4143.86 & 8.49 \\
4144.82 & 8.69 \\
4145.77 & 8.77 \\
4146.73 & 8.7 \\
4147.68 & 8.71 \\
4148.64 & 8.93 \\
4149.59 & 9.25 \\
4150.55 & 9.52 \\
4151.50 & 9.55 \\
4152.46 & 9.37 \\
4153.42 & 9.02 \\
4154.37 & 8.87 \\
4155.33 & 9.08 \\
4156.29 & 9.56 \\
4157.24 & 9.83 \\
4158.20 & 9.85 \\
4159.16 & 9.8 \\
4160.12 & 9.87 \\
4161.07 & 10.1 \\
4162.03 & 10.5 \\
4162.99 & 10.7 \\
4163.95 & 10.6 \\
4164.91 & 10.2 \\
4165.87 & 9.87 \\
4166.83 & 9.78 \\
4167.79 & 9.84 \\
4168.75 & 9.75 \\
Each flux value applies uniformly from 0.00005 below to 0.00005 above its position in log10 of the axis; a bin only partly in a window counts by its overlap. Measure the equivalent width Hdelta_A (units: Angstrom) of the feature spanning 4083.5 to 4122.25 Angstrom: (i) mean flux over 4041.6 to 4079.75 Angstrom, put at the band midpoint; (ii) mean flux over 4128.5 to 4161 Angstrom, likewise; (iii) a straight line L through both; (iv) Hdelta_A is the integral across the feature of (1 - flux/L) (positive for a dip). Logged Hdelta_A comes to -2.4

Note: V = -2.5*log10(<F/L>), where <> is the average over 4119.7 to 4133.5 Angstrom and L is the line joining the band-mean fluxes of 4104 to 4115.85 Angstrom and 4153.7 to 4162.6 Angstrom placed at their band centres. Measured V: 0.03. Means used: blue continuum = 9.94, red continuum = 9.72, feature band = 9.62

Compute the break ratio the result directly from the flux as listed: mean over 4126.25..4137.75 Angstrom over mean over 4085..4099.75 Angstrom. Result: 0.9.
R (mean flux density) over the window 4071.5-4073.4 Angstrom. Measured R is 9.18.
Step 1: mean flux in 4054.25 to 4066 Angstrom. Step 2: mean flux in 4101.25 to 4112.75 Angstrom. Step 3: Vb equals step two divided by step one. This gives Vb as 0.98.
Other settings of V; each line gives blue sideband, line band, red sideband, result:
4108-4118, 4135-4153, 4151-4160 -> 0.057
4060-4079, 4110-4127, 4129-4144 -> -0.046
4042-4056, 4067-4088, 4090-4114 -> 0.030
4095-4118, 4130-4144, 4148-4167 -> 0.023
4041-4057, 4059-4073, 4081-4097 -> 0.065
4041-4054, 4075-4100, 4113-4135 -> -0.041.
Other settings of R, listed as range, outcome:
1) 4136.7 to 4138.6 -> 10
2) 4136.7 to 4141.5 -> 9.67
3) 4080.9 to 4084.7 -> 10.1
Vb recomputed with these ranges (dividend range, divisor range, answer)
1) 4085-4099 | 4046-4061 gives 1.10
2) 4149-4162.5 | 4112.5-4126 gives 0.96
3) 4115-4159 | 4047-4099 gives 0.95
